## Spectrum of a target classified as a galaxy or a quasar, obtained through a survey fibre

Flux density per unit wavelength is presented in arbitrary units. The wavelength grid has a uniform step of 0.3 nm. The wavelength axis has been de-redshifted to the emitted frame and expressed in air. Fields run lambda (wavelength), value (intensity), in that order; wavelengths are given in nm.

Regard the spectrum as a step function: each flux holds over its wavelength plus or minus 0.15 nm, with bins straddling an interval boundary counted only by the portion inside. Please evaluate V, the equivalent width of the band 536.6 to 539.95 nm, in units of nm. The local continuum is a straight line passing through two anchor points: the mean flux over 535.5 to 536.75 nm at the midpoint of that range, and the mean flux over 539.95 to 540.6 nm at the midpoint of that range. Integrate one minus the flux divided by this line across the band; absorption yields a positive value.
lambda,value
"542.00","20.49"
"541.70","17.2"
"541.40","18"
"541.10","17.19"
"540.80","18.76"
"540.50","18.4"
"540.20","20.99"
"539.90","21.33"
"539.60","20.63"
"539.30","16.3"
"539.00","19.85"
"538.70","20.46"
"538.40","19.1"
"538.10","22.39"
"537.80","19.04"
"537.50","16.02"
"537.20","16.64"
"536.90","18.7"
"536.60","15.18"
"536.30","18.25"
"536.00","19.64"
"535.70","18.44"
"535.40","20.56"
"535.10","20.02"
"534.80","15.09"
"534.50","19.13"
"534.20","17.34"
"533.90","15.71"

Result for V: 0.03 nm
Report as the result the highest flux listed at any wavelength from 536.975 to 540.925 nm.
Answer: 22.39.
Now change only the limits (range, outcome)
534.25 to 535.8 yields 20.56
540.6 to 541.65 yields 18.76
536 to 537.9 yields 19.64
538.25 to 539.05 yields 20.46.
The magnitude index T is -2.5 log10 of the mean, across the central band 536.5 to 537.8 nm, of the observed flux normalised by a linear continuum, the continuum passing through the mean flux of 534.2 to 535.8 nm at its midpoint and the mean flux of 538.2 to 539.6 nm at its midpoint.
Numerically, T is 0.12 mag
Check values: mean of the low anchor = 18.5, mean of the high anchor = 19.2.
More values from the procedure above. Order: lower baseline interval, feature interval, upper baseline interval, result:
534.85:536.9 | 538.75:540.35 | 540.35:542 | -0.091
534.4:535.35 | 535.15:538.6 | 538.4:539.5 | 0.001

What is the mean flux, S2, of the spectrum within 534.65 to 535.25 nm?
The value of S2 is 17.6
